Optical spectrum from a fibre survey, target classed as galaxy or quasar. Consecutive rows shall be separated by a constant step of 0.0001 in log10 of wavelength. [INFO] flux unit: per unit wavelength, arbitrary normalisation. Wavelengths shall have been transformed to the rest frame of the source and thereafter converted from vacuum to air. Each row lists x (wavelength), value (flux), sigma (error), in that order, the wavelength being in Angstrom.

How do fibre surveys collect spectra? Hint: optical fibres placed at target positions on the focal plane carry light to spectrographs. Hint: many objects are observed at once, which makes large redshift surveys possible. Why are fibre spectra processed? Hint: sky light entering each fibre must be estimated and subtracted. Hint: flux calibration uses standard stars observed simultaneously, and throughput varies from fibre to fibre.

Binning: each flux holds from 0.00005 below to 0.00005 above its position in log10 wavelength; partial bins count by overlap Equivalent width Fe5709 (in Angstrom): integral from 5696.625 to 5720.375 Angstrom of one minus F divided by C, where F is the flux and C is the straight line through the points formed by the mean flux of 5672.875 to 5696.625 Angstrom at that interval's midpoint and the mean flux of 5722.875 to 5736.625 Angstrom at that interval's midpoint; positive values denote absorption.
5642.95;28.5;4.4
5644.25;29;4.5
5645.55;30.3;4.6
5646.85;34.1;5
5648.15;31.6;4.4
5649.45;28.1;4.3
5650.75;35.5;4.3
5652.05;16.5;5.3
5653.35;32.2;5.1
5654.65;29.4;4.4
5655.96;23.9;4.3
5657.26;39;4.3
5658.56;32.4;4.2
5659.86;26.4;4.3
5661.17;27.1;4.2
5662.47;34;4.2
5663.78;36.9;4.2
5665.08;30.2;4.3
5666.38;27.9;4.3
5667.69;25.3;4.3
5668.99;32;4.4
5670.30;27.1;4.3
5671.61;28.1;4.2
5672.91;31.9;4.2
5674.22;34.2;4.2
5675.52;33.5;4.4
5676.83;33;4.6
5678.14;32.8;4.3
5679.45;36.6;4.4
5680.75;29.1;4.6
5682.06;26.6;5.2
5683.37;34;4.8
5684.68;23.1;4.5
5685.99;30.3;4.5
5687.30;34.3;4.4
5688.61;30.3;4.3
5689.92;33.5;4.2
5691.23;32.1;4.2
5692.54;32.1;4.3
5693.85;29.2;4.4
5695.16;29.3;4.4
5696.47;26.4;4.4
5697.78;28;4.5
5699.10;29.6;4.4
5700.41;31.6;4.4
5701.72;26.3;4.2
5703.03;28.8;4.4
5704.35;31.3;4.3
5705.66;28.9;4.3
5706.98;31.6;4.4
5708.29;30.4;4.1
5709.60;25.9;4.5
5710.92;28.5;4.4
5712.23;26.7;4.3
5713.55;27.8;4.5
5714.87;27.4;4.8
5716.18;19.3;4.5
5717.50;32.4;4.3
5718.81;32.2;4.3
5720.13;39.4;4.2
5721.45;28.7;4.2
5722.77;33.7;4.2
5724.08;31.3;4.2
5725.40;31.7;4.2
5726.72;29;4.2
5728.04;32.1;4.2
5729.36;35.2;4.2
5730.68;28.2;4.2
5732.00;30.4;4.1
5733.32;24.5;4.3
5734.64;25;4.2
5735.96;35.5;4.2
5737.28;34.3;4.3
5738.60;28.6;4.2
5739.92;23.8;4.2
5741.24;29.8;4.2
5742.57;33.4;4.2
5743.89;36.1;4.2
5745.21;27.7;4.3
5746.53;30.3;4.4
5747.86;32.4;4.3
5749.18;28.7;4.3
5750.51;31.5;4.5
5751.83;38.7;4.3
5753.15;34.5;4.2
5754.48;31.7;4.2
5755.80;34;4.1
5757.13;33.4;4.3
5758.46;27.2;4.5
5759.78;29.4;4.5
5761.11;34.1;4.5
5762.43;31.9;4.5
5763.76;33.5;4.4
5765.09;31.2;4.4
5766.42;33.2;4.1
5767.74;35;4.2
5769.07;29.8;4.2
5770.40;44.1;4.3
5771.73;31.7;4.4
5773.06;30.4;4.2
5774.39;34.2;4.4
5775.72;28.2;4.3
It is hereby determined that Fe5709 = 1.4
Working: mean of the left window 31.3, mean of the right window 30.4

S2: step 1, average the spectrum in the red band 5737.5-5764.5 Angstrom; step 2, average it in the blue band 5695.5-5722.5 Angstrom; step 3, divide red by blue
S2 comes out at 1.08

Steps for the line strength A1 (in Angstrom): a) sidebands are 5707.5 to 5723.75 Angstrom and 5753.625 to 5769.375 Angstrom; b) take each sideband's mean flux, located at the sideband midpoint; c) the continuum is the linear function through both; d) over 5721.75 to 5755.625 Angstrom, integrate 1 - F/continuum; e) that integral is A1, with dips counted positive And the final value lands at -0.4 Angstrom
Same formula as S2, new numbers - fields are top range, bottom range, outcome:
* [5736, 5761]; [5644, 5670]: 1.05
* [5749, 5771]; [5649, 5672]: 1.12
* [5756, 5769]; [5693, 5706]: 1.11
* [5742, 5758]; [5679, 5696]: 1.06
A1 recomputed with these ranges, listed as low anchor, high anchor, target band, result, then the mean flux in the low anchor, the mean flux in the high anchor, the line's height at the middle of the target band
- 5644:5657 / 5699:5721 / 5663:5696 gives -1.8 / 29.4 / 29.3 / 29.3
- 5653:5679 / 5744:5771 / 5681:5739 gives 3.4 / 30.9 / 32.7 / 31.7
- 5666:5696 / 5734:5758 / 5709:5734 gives 1.2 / 30.7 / 31.6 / 31.3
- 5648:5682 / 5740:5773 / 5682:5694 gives 0.1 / 30.5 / 32.4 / 31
